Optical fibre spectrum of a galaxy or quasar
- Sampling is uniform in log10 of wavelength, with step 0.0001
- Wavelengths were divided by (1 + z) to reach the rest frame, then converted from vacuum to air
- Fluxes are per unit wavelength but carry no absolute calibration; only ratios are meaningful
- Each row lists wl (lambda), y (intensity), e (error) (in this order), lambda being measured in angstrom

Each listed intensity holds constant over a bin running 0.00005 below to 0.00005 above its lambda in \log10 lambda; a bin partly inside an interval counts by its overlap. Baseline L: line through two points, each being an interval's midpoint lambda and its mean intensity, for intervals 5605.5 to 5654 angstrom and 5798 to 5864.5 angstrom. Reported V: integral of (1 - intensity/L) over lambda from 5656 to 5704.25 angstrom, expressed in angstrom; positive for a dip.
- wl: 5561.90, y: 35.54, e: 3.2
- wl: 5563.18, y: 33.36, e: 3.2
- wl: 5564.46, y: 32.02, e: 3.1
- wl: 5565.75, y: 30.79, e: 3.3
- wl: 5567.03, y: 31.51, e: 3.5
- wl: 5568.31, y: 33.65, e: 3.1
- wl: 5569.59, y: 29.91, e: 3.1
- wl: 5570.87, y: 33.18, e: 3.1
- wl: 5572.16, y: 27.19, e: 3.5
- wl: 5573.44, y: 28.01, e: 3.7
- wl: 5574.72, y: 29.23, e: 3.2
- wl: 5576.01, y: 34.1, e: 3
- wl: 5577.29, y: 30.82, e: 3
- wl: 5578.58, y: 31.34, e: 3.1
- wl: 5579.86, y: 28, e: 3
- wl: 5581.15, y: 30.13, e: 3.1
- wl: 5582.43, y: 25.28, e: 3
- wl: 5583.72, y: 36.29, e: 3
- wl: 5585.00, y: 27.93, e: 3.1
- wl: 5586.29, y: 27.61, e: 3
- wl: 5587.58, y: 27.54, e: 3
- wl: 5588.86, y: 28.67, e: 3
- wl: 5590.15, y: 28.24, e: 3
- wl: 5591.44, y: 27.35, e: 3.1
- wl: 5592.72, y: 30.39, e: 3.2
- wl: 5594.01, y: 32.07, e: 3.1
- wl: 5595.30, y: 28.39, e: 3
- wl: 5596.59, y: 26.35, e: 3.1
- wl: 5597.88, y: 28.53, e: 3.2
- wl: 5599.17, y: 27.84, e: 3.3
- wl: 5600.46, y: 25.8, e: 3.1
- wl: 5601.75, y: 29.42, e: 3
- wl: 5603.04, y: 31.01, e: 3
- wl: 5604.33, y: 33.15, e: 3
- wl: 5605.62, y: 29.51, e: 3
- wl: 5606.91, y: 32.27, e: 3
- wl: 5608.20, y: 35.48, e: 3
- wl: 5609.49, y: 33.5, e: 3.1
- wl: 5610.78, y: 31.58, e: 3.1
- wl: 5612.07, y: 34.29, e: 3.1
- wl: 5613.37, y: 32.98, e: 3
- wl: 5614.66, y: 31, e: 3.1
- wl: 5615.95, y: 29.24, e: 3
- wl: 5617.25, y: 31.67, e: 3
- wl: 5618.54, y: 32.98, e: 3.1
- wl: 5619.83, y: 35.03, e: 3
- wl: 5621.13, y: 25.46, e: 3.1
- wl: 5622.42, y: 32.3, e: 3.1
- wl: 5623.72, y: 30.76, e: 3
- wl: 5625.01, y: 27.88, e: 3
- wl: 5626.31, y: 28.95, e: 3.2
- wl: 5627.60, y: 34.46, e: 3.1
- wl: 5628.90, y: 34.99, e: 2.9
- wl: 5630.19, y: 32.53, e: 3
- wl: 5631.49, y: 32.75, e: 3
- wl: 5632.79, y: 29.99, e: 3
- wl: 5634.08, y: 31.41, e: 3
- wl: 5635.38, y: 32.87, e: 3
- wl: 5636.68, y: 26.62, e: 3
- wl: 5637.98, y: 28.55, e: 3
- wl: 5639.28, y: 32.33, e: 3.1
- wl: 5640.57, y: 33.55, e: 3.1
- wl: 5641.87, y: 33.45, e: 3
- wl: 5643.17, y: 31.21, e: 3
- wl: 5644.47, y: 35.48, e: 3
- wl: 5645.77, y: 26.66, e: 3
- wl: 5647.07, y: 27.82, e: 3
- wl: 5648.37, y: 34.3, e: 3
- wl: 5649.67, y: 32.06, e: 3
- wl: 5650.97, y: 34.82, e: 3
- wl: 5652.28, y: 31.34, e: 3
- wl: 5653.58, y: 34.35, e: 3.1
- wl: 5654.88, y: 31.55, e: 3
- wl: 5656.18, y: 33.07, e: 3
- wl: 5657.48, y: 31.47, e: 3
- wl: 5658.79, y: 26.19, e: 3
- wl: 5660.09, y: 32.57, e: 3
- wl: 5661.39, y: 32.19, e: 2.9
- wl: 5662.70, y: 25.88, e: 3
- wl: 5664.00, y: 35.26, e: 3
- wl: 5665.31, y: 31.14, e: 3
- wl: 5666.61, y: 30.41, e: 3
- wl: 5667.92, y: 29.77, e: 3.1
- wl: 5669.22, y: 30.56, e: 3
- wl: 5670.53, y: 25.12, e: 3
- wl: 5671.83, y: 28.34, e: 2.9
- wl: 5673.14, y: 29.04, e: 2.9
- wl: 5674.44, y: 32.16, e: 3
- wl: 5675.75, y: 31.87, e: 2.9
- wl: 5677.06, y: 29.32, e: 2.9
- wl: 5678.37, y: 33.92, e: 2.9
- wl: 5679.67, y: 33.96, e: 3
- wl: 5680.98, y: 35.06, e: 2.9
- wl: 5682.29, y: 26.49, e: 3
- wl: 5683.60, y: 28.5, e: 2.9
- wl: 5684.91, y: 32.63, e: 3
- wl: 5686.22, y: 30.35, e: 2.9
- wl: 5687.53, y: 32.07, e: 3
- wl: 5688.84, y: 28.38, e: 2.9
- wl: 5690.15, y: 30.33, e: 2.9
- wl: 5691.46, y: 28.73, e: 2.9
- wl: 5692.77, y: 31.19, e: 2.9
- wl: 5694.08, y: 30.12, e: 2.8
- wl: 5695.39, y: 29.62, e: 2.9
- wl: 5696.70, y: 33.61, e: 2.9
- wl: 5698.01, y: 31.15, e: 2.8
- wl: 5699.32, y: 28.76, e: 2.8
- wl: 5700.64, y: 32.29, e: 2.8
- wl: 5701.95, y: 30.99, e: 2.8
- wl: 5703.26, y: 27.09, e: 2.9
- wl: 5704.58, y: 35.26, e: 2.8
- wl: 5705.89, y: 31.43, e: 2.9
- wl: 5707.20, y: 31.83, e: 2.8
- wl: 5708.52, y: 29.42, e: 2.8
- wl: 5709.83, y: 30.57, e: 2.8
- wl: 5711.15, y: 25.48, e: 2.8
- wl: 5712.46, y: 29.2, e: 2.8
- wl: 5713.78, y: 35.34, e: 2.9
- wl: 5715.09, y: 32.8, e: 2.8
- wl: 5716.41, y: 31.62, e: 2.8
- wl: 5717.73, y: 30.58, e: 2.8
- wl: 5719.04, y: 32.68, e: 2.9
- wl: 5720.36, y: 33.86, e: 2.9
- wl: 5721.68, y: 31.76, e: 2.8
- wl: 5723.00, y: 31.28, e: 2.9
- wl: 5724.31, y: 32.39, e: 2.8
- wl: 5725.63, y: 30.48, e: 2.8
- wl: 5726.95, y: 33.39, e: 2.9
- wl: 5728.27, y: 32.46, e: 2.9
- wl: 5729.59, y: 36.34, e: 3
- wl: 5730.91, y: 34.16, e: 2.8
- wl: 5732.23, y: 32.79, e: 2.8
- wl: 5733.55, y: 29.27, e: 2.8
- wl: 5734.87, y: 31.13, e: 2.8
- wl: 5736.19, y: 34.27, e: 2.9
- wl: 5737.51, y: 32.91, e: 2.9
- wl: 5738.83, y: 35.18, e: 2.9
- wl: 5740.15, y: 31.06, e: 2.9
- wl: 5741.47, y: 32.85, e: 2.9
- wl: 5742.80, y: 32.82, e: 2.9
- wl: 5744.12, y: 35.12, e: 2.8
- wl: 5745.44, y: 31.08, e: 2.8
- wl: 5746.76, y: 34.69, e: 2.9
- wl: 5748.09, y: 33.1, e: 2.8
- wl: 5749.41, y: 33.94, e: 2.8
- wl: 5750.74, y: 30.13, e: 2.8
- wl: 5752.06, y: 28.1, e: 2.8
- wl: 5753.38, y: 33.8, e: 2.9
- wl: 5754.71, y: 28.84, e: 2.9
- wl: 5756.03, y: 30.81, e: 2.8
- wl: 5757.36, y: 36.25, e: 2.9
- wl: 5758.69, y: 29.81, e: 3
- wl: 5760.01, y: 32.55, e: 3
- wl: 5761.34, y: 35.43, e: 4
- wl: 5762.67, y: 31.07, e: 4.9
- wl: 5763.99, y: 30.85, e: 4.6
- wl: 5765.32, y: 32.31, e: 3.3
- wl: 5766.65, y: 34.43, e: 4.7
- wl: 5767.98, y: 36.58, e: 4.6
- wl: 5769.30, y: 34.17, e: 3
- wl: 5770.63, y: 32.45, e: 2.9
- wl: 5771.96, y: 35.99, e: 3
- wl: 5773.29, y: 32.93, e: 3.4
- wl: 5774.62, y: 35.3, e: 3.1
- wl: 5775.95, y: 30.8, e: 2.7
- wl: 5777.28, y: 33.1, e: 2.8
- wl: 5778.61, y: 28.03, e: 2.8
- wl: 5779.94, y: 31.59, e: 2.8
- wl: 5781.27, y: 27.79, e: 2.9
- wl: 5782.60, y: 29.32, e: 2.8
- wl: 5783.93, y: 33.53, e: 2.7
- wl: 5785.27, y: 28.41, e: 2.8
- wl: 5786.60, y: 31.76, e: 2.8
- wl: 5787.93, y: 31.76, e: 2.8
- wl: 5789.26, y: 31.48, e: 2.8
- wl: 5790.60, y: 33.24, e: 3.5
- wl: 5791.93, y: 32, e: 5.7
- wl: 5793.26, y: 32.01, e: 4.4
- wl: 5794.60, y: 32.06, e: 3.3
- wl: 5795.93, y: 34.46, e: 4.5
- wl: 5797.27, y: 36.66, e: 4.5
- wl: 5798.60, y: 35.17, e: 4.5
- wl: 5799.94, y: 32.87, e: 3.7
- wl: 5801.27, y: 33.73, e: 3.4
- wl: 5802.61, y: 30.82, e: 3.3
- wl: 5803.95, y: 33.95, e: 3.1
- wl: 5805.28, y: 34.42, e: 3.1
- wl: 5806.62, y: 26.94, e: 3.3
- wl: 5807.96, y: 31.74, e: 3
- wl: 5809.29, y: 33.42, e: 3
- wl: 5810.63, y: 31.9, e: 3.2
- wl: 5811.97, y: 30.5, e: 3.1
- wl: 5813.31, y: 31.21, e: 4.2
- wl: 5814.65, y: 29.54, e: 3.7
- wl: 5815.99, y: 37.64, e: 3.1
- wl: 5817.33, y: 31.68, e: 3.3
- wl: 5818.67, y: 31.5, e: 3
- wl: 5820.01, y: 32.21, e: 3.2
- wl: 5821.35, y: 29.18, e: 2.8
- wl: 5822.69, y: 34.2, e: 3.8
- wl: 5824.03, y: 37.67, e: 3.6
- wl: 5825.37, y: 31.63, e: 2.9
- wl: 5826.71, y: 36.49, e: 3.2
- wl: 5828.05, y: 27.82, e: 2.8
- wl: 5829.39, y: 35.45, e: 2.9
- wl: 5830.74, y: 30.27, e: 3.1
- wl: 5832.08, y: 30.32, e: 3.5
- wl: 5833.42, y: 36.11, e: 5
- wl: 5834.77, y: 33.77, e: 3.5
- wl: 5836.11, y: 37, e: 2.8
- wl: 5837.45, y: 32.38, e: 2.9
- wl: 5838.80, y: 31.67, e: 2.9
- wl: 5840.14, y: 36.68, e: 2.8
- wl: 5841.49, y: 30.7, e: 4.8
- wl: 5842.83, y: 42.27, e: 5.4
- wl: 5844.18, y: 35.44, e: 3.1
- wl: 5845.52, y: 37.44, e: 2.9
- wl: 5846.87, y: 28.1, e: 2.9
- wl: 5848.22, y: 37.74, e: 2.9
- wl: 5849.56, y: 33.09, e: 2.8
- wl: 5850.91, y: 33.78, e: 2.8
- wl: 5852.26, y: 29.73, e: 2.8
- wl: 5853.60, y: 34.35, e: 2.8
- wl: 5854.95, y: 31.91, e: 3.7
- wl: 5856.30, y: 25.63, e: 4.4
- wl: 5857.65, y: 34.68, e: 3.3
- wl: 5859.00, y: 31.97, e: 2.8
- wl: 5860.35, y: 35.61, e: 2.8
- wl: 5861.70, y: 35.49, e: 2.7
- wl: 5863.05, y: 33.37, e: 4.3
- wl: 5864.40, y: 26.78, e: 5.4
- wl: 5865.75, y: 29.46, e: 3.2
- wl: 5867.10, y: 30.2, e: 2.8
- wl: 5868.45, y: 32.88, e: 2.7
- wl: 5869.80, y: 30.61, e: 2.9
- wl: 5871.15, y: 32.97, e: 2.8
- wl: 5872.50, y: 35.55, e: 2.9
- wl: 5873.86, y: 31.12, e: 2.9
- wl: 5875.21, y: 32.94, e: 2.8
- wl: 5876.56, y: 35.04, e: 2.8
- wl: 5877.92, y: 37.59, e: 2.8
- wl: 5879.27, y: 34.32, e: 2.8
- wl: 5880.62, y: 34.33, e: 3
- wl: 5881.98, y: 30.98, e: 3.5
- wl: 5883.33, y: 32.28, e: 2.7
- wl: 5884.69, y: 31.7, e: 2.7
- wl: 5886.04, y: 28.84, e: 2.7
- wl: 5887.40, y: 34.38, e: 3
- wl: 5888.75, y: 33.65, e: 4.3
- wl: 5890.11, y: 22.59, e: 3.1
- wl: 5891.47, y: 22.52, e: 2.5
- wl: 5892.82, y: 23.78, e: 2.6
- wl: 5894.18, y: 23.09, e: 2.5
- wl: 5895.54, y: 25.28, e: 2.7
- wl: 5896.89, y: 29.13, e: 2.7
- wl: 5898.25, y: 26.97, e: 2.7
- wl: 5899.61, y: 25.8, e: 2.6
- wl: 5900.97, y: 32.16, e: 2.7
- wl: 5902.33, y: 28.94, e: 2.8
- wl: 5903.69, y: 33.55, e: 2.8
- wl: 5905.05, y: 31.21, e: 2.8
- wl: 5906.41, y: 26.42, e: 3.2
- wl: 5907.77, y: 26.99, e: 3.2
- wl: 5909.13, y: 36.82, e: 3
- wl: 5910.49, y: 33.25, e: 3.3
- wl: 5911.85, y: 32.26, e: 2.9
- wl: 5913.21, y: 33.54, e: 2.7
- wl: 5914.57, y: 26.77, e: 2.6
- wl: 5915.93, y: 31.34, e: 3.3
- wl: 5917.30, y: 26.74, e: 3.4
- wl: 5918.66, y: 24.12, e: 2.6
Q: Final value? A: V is 2.31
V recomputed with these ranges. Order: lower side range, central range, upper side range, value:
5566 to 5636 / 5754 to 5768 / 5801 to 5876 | -0.17 angstrom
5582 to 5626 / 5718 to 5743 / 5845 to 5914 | -1.60 angstrom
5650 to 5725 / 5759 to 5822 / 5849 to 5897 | -2.51 angstrom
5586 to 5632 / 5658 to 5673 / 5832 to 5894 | 0.61 angstrom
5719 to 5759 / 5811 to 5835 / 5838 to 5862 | 0.55 angstrom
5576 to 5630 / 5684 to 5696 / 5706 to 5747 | 0.51 angstrom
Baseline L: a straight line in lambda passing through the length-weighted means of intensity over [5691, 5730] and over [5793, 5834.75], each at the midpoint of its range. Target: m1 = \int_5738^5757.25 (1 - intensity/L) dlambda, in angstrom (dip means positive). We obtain -0.3 angstrom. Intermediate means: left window 31.4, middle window 32.4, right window 32.7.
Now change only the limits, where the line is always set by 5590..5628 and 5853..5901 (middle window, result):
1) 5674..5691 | -0.25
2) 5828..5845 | -1.83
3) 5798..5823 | -1.18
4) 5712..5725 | -0.64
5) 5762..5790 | -1.23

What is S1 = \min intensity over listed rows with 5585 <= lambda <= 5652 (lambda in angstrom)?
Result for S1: 25.46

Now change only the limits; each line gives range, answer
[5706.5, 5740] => 25.48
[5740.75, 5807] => 26.94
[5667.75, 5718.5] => 25.12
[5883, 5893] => 22.52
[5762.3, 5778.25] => 30.8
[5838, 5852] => 28.1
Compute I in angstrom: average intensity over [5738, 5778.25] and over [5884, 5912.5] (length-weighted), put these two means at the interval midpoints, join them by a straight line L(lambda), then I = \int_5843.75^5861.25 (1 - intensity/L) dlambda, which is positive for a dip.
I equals -1.6 angstrom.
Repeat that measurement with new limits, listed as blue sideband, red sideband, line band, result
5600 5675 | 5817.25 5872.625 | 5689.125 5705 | 0.5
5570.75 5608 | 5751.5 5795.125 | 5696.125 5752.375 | -1.1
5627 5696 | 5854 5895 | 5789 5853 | -4.0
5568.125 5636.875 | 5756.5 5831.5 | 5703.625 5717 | 0.2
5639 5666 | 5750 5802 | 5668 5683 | 0.6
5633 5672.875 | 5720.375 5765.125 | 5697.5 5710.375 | 0.4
